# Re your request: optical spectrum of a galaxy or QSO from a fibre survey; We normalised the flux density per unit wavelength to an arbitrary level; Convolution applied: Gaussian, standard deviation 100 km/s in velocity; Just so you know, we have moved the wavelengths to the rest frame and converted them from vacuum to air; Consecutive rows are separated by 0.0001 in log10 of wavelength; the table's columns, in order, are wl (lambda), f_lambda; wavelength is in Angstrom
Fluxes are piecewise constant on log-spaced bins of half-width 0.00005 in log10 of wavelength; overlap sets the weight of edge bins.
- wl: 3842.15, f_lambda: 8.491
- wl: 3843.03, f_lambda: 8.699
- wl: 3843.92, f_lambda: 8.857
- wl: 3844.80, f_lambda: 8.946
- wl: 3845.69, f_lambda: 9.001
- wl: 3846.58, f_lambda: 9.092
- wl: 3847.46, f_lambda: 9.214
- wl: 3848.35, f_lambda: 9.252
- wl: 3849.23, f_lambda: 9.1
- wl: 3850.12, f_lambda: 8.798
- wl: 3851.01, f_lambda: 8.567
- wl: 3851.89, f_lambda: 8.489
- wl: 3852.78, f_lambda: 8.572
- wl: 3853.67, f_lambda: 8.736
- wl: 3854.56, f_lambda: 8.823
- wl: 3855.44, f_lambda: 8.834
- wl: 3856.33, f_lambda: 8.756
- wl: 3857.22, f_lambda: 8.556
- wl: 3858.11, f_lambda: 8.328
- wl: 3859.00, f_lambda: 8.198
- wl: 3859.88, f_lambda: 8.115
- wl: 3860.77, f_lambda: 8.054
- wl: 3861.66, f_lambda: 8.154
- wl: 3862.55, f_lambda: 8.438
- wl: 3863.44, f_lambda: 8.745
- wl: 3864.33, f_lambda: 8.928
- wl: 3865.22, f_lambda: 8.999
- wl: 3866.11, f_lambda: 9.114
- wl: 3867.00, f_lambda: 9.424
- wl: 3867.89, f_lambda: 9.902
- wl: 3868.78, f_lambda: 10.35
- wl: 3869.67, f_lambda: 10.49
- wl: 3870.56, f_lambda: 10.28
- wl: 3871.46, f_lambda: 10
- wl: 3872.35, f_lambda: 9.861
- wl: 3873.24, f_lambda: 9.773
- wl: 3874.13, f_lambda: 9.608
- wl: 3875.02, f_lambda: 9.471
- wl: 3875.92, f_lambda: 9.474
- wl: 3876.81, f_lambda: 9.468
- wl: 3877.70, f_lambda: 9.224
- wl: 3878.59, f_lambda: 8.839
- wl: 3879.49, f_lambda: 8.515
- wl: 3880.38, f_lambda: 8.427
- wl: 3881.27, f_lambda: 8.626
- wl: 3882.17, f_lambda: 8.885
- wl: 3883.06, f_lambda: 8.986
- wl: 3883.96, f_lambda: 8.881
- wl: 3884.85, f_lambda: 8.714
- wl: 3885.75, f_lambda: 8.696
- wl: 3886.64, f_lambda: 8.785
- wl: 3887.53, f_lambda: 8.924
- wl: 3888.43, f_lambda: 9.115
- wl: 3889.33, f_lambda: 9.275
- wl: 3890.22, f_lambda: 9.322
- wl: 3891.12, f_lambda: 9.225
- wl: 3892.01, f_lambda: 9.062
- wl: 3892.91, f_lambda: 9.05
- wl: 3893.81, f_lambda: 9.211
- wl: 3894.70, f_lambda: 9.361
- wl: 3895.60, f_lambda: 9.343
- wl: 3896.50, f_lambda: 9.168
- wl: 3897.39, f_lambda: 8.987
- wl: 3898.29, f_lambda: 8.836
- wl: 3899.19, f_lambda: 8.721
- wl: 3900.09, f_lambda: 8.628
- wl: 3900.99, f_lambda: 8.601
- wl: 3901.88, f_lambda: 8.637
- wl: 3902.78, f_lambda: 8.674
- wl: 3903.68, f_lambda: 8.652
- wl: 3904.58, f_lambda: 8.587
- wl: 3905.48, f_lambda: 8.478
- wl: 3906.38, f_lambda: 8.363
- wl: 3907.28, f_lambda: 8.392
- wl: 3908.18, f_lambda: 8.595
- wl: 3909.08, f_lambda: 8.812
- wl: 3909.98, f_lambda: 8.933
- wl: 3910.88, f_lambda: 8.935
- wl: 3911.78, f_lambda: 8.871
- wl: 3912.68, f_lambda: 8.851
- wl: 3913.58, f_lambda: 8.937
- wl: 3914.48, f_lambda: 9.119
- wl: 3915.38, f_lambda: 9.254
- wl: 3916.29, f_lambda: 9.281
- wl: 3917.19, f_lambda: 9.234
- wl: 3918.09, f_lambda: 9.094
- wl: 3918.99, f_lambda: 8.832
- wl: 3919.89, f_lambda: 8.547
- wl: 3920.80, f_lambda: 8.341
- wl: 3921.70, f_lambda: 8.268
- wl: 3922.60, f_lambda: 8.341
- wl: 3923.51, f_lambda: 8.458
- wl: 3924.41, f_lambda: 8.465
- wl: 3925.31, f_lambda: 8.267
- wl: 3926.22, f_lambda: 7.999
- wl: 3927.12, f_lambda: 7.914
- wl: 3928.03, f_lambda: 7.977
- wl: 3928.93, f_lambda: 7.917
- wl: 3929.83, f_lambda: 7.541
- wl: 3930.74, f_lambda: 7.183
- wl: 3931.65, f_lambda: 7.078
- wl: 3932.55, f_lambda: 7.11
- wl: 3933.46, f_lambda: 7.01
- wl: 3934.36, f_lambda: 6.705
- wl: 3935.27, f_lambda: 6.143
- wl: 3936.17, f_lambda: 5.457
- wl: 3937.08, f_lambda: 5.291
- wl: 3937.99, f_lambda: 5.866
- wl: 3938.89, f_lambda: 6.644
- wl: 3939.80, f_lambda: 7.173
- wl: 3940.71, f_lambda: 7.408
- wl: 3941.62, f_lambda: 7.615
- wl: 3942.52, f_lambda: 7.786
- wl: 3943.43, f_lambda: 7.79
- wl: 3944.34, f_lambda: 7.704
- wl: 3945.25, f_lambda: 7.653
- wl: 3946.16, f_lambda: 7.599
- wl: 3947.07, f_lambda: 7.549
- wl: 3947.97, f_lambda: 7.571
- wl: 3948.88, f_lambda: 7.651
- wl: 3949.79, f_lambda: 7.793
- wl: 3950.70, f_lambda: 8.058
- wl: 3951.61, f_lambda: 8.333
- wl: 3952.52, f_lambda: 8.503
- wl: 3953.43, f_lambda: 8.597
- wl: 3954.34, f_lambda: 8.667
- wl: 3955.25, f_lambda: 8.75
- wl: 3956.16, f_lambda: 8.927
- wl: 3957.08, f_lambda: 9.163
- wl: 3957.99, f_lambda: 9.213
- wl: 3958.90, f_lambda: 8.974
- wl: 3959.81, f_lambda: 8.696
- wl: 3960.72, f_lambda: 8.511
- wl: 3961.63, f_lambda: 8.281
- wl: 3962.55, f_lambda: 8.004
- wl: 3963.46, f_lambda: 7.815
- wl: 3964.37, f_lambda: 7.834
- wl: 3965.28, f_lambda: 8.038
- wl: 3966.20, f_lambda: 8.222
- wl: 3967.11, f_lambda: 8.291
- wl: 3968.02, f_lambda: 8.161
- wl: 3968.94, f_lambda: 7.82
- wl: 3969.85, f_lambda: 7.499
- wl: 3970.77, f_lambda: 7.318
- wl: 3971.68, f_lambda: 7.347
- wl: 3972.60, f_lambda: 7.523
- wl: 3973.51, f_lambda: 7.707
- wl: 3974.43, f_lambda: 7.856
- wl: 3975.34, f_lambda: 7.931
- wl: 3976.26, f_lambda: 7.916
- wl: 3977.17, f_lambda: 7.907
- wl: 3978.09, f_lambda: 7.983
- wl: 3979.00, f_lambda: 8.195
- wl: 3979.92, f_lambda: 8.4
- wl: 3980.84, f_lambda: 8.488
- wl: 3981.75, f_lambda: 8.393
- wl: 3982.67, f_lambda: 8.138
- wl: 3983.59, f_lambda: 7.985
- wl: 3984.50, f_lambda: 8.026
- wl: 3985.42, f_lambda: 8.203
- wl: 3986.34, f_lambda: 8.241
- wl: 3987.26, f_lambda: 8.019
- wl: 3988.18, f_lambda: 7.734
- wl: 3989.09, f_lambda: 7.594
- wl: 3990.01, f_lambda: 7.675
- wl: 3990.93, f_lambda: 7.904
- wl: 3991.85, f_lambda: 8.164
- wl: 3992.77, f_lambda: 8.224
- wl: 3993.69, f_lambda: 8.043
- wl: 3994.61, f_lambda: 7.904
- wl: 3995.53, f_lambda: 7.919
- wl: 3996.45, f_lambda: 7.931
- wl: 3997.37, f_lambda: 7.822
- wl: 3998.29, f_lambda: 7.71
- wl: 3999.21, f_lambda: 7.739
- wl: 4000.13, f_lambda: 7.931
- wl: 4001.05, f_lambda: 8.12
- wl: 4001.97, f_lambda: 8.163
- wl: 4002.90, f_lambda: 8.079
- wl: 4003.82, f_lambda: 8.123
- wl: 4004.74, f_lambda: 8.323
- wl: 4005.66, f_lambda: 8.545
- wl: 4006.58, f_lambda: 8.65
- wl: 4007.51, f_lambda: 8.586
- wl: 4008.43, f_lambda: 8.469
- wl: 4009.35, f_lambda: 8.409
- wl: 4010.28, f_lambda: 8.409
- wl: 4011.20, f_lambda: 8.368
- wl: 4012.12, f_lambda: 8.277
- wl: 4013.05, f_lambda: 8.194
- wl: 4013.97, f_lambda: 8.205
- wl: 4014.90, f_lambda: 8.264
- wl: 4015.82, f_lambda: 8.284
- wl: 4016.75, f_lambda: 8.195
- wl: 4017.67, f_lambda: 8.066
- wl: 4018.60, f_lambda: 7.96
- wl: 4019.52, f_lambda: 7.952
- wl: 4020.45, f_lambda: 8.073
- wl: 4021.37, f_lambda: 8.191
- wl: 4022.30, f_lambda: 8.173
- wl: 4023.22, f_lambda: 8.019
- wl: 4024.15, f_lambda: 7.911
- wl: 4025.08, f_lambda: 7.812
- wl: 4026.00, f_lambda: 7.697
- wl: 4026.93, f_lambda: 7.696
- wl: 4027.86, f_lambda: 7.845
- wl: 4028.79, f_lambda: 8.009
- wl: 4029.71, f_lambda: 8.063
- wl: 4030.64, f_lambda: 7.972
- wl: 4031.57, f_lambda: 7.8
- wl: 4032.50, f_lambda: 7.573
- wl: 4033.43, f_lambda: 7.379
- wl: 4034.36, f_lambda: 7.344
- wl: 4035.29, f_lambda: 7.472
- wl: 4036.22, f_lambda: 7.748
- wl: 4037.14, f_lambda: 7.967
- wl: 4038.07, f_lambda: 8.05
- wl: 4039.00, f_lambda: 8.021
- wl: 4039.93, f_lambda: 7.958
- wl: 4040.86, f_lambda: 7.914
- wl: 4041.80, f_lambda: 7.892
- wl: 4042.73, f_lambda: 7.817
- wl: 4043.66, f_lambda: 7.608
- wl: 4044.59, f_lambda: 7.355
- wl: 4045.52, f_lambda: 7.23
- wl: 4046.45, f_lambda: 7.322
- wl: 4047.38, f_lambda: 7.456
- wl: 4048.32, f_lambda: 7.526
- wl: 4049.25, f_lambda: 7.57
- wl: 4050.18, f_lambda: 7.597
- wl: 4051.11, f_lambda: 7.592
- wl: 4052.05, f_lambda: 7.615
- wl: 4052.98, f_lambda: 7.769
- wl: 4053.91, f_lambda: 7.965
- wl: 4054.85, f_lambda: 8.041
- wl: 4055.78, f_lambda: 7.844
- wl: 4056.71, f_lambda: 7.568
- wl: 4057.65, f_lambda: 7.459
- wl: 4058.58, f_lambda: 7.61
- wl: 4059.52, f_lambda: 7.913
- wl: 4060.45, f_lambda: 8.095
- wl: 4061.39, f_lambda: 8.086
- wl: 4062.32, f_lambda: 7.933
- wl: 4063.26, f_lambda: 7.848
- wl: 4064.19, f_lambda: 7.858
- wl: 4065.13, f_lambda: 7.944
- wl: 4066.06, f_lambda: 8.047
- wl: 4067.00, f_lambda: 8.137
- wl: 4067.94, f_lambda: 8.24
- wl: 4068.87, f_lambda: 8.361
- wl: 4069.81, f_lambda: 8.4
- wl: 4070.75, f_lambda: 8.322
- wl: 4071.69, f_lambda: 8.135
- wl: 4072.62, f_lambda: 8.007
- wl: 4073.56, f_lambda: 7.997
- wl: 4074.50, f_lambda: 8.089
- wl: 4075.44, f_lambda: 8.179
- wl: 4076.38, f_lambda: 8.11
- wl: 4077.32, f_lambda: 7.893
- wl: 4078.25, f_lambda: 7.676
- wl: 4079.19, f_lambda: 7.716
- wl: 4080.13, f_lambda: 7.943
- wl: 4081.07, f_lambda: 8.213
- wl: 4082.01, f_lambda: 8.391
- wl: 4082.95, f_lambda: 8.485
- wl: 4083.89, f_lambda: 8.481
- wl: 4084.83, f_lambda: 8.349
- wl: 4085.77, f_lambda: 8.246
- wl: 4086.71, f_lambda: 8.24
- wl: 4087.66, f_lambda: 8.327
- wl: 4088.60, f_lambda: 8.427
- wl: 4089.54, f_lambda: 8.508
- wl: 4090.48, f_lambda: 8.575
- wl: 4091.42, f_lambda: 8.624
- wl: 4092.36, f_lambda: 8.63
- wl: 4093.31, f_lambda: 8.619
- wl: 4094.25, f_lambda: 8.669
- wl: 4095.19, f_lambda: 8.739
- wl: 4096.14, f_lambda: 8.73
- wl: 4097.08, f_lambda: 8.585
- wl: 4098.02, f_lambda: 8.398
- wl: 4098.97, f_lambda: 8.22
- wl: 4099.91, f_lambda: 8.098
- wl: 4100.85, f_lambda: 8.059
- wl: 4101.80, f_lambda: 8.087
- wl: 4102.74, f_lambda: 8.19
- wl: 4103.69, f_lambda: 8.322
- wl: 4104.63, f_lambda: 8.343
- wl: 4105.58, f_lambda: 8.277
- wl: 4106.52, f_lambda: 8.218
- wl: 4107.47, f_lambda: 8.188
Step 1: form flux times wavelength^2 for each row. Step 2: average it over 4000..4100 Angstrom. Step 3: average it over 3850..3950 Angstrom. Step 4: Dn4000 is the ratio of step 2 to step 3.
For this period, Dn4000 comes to 1.0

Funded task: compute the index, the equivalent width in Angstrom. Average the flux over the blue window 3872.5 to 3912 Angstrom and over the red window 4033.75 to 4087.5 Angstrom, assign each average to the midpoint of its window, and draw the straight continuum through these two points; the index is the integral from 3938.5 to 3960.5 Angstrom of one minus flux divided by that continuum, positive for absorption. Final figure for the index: 1.3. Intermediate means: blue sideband 8.94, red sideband 7.91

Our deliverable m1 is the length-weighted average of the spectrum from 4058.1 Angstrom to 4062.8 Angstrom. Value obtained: 7.93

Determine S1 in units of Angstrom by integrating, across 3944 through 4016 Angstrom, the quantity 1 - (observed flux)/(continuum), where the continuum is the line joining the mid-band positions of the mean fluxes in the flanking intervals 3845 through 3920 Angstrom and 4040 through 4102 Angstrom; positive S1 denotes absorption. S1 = 3.2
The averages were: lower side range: 8.97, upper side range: 8.05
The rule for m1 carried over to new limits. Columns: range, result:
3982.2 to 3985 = 8.05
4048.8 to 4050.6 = 7.59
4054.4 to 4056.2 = 7.96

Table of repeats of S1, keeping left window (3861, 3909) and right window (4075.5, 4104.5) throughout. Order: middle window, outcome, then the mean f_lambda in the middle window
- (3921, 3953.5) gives 4.99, 7.51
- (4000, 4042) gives 2.54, 8.05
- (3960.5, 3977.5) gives 1.68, 7.88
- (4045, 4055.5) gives 1.05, 7.61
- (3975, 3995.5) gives 1.53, 8.05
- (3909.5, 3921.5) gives 0.02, 8.93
